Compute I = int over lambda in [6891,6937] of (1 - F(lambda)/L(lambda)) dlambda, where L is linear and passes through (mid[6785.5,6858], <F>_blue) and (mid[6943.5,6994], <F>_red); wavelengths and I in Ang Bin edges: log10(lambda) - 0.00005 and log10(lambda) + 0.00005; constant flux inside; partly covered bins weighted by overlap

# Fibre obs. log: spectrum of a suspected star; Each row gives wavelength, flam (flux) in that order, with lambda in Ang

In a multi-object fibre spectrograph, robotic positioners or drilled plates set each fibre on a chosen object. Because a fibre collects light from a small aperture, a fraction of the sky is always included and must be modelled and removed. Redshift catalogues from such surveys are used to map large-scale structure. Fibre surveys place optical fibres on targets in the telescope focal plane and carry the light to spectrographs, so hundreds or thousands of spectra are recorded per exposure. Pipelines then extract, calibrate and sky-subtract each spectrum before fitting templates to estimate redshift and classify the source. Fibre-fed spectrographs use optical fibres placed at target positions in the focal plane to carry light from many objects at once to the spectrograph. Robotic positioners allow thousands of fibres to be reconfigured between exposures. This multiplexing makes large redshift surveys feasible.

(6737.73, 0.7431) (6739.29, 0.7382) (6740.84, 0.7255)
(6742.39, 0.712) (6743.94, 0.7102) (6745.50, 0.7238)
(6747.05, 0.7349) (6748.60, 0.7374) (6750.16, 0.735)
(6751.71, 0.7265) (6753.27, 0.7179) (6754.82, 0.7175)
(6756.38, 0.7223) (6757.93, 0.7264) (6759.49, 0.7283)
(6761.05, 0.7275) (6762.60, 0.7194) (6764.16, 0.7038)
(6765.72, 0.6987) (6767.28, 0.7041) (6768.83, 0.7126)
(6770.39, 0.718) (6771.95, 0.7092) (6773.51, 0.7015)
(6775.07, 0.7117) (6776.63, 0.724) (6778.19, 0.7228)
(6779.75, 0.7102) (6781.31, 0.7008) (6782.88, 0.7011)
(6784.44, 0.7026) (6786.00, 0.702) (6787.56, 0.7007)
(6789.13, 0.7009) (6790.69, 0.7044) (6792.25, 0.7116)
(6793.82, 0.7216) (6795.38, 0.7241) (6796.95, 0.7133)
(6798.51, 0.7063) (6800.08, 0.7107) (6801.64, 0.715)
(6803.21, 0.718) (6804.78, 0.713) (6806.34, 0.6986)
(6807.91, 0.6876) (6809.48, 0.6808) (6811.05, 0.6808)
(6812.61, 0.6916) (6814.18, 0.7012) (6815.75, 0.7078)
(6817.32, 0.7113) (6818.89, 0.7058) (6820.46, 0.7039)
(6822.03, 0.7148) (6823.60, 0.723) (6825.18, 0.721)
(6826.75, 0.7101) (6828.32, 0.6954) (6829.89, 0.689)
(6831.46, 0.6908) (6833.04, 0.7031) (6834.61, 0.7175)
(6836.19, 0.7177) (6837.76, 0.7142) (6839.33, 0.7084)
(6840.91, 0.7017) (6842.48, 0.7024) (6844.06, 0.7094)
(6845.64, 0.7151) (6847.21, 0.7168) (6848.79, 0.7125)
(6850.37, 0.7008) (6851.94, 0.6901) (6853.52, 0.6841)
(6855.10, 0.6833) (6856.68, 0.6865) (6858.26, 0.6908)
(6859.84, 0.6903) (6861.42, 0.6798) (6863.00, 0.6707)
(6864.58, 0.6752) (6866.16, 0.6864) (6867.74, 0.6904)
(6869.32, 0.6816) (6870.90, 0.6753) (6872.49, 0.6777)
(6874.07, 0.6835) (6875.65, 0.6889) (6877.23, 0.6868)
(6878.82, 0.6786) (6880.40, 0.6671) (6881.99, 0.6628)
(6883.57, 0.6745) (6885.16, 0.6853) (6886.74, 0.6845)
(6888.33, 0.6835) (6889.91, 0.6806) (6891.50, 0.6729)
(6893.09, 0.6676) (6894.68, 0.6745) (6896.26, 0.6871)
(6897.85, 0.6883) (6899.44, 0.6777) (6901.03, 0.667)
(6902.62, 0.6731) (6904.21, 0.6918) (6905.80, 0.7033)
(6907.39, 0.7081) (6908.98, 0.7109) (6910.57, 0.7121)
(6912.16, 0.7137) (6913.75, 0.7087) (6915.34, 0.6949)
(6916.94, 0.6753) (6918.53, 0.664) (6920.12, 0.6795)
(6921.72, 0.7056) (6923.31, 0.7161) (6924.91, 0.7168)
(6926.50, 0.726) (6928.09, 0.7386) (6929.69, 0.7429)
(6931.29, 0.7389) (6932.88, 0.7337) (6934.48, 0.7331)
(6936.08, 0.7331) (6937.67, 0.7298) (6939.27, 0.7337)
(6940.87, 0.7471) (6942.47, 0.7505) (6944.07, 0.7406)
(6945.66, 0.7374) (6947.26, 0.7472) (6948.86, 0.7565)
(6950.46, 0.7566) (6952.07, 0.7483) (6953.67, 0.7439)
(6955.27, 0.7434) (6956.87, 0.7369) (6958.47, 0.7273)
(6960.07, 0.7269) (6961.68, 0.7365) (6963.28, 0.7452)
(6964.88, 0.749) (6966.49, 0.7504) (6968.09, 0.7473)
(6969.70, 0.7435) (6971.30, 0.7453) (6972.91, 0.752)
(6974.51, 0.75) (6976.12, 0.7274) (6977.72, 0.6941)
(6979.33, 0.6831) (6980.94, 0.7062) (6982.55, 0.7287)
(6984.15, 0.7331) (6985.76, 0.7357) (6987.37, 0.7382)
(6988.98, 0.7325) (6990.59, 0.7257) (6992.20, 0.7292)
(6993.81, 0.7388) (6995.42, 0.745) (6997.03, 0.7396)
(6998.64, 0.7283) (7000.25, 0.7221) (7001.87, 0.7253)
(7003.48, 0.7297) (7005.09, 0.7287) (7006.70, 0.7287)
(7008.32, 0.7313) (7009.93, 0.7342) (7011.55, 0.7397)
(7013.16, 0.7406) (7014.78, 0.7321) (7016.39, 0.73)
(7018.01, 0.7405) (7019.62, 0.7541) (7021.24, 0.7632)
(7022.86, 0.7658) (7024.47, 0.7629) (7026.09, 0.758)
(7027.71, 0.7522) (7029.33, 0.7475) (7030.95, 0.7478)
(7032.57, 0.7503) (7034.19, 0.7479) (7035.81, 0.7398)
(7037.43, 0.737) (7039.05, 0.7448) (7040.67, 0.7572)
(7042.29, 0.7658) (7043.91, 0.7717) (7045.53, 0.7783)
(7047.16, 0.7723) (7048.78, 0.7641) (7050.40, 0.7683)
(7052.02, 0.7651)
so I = 1.4 Ang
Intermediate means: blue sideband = 0.705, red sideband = 0.736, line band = 0.702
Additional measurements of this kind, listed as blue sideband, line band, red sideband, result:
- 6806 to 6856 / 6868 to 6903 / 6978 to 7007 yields 1.60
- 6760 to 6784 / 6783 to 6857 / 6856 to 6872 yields -0.93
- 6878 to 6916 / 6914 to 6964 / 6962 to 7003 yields -1.40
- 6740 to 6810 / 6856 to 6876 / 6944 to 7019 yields 1.11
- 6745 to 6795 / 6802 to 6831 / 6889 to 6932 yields 0.25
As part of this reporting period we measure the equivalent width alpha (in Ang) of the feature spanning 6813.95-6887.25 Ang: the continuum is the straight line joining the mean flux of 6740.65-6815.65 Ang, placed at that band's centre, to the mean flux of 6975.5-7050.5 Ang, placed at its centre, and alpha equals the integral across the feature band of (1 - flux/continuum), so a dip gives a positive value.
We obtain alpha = 2.6 Ang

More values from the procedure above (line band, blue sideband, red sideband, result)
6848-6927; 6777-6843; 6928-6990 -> 3.8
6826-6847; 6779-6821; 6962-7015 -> 0.1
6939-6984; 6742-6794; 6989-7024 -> -0.3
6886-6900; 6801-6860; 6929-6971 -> 0.8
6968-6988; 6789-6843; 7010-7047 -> 0.3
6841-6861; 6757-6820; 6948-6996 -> 0.5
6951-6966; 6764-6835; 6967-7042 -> -0.2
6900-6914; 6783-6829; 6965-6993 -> 0.4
